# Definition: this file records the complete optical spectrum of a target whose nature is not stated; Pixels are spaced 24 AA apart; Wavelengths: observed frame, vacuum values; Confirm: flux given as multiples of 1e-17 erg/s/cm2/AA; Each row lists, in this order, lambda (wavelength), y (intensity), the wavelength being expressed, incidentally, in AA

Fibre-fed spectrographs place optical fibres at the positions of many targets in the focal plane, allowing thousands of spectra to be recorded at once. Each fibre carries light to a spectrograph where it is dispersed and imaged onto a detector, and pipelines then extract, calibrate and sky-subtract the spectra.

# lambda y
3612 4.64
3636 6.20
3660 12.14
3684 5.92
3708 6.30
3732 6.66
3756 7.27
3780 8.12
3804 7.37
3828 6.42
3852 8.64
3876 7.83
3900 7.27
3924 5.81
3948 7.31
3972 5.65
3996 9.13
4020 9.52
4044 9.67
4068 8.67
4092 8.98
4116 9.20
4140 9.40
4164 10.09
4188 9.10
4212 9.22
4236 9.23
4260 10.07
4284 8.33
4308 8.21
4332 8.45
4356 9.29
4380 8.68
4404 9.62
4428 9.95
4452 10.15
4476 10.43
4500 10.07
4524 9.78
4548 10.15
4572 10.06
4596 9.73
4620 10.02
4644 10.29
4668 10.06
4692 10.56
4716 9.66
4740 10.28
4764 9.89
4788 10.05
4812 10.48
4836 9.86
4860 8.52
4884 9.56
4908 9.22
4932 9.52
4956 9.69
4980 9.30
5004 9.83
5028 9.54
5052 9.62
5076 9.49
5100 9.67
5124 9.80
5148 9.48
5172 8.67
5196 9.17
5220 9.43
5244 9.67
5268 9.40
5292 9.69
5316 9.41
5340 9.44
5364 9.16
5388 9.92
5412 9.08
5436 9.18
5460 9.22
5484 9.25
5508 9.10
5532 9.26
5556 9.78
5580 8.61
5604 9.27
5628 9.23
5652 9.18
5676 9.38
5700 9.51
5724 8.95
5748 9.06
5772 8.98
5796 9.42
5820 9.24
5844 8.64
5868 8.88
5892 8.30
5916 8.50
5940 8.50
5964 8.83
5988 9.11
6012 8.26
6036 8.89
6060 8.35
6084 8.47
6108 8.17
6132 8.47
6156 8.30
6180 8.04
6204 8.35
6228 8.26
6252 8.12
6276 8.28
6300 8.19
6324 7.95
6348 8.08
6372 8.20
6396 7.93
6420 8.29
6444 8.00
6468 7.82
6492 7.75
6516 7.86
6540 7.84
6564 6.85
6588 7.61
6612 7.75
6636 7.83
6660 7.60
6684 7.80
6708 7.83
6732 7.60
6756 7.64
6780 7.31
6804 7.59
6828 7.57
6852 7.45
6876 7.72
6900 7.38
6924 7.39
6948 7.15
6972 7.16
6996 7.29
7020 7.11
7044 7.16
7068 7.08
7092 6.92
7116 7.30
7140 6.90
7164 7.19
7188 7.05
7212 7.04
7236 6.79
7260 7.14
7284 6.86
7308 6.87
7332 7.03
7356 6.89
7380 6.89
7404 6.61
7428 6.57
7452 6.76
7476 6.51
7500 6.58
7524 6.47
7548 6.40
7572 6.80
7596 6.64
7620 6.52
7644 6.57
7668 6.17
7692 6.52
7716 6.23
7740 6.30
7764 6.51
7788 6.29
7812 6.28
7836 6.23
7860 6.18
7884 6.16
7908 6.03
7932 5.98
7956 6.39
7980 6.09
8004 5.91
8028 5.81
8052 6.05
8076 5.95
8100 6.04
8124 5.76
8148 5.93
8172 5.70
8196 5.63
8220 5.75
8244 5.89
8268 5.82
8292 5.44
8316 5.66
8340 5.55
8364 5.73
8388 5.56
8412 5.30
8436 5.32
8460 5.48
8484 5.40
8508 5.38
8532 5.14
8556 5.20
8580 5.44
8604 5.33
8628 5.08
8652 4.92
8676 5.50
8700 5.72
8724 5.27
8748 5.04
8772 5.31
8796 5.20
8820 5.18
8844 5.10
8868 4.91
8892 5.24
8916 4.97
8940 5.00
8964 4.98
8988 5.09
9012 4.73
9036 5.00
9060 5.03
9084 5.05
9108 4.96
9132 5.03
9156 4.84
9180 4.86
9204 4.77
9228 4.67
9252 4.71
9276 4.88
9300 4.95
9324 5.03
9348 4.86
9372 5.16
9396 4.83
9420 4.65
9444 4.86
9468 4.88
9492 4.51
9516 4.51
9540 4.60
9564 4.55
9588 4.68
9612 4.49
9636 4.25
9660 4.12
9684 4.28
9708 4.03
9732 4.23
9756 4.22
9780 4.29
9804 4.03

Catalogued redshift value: -0.001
